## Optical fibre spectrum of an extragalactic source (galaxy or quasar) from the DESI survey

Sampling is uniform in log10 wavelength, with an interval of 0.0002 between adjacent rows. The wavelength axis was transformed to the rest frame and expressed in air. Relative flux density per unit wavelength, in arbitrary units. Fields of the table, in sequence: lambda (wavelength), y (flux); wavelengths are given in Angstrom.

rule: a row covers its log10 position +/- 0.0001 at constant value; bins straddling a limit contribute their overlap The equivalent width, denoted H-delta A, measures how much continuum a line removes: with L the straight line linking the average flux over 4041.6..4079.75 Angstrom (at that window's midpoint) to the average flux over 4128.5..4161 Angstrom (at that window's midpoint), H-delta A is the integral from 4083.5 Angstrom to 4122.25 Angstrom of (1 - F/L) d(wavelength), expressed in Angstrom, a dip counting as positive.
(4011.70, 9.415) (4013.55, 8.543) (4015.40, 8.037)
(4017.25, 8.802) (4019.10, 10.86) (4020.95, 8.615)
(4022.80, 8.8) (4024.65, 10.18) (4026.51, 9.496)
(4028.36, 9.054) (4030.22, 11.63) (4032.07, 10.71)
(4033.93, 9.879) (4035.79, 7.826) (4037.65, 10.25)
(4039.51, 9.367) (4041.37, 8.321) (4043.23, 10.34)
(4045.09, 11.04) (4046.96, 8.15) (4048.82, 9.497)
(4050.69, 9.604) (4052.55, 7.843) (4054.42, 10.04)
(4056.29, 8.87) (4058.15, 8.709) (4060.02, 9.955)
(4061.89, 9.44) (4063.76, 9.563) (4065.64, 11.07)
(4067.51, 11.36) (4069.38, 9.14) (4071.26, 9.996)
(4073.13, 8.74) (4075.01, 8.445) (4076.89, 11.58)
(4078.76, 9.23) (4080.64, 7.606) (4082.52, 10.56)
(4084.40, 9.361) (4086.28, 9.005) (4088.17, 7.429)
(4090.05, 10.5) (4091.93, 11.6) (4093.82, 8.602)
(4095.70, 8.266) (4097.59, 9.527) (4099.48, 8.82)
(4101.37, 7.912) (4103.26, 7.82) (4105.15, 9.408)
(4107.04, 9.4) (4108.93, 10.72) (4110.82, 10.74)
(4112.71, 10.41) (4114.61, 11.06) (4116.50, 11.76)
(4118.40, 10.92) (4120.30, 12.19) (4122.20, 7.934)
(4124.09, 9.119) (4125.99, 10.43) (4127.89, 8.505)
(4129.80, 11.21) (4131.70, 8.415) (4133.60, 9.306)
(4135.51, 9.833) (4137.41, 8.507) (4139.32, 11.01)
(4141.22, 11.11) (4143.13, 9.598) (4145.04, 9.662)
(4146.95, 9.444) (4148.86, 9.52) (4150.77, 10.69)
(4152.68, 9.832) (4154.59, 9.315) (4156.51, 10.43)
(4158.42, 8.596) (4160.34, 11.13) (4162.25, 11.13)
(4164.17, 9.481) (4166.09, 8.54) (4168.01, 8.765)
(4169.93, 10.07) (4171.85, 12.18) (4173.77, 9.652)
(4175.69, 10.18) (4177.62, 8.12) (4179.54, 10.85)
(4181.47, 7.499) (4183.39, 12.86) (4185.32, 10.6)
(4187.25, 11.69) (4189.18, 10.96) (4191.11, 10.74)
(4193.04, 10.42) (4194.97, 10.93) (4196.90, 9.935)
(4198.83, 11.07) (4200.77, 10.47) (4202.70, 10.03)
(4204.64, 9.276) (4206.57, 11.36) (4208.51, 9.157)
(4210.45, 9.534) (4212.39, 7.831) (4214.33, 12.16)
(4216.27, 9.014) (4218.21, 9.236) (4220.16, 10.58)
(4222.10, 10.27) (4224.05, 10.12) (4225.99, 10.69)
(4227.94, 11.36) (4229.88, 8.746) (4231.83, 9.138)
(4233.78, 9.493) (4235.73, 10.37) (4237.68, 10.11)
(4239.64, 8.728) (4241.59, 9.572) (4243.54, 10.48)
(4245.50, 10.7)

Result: 0.0 Angstrom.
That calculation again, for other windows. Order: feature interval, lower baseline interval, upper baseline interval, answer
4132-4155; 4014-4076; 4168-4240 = 0.24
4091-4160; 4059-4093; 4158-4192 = 1.12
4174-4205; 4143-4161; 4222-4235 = -1.48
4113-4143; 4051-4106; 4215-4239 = -1.74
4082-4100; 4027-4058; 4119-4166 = 0.58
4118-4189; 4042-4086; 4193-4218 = -0.62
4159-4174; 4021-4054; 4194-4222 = -0.28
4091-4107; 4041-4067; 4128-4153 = 1.08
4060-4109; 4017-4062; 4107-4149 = 1.84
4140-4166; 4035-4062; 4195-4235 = -0.60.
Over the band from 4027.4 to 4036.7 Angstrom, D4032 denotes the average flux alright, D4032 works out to 9.82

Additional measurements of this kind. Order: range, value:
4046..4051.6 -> 9.08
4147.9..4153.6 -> 10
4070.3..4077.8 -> 9.67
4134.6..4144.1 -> 10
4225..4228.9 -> 11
